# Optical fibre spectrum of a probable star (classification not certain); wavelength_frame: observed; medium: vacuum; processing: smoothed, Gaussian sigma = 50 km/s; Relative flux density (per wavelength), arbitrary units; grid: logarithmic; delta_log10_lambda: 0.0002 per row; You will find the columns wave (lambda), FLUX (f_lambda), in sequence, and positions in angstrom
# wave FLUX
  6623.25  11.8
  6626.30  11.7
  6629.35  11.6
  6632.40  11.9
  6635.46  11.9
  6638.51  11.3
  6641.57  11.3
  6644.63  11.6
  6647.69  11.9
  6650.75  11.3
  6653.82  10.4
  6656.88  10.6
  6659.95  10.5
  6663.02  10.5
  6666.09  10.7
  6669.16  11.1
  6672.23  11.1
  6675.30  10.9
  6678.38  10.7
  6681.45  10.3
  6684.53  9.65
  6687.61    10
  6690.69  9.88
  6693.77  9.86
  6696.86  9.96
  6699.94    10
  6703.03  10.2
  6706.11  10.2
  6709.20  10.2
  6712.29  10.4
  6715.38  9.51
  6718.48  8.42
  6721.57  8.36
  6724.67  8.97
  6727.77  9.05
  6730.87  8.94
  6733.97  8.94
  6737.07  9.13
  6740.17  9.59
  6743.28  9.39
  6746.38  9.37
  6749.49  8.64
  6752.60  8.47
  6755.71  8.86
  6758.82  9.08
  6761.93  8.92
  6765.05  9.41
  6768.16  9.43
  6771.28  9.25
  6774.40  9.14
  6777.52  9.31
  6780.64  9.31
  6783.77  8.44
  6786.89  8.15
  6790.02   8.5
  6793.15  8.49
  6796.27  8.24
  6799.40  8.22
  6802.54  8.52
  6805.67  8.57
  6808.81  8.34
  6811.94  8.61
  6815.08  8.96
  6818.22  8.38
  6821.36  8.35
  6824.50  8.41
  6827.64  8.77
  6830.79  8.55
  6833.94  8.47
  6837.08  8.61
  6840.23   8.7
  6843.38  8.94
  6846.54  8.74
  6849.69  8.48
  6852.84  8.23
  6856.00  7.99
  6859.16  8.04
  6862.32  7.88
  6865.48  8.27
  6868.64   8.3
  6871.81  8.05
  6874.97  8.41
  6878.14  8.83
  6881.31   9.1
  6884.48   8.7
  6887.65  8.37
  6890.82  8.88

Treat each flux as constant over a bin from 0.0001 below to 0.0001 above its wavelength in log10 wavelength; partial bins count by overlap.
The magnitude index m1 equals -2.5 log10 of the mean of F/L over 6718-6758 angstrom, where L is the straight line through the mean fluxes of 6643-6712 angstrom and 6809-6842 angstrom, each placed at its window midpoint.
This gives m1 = 0.090 mag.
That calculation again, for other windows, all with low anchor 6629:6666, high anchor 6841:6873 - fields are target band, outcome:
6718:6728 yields 0.170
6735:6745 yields 0.064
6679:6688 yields 0.067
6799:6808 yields 0.074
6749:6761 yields 0.109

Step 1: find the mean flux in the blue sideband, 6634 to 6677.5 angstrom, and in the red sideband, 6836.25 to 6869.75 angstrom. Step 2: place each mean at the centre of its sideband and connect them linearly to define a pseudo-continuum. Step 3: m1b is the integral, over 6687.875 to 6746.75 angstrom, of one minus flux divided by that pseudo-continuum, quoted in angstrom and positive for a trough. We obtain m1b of 4.18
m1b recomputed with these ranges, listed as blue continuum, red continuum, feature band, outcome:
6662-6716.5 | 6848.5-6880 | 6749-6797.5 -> 2.4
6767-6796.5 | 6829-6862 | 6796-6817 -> 0.4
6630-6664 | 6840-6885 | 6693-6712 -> 0.7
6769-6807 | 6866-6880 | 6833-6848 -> -0.3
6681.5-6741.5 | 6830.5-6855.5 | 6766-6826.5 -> 1.7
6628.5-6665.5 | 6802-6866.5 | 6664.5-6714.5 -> 1.3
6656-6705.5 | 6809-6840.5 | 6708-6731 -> 1.5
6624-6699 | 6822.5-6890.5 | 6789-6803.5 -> 1.3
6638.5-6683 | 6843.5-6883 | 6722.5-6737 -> 1.6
